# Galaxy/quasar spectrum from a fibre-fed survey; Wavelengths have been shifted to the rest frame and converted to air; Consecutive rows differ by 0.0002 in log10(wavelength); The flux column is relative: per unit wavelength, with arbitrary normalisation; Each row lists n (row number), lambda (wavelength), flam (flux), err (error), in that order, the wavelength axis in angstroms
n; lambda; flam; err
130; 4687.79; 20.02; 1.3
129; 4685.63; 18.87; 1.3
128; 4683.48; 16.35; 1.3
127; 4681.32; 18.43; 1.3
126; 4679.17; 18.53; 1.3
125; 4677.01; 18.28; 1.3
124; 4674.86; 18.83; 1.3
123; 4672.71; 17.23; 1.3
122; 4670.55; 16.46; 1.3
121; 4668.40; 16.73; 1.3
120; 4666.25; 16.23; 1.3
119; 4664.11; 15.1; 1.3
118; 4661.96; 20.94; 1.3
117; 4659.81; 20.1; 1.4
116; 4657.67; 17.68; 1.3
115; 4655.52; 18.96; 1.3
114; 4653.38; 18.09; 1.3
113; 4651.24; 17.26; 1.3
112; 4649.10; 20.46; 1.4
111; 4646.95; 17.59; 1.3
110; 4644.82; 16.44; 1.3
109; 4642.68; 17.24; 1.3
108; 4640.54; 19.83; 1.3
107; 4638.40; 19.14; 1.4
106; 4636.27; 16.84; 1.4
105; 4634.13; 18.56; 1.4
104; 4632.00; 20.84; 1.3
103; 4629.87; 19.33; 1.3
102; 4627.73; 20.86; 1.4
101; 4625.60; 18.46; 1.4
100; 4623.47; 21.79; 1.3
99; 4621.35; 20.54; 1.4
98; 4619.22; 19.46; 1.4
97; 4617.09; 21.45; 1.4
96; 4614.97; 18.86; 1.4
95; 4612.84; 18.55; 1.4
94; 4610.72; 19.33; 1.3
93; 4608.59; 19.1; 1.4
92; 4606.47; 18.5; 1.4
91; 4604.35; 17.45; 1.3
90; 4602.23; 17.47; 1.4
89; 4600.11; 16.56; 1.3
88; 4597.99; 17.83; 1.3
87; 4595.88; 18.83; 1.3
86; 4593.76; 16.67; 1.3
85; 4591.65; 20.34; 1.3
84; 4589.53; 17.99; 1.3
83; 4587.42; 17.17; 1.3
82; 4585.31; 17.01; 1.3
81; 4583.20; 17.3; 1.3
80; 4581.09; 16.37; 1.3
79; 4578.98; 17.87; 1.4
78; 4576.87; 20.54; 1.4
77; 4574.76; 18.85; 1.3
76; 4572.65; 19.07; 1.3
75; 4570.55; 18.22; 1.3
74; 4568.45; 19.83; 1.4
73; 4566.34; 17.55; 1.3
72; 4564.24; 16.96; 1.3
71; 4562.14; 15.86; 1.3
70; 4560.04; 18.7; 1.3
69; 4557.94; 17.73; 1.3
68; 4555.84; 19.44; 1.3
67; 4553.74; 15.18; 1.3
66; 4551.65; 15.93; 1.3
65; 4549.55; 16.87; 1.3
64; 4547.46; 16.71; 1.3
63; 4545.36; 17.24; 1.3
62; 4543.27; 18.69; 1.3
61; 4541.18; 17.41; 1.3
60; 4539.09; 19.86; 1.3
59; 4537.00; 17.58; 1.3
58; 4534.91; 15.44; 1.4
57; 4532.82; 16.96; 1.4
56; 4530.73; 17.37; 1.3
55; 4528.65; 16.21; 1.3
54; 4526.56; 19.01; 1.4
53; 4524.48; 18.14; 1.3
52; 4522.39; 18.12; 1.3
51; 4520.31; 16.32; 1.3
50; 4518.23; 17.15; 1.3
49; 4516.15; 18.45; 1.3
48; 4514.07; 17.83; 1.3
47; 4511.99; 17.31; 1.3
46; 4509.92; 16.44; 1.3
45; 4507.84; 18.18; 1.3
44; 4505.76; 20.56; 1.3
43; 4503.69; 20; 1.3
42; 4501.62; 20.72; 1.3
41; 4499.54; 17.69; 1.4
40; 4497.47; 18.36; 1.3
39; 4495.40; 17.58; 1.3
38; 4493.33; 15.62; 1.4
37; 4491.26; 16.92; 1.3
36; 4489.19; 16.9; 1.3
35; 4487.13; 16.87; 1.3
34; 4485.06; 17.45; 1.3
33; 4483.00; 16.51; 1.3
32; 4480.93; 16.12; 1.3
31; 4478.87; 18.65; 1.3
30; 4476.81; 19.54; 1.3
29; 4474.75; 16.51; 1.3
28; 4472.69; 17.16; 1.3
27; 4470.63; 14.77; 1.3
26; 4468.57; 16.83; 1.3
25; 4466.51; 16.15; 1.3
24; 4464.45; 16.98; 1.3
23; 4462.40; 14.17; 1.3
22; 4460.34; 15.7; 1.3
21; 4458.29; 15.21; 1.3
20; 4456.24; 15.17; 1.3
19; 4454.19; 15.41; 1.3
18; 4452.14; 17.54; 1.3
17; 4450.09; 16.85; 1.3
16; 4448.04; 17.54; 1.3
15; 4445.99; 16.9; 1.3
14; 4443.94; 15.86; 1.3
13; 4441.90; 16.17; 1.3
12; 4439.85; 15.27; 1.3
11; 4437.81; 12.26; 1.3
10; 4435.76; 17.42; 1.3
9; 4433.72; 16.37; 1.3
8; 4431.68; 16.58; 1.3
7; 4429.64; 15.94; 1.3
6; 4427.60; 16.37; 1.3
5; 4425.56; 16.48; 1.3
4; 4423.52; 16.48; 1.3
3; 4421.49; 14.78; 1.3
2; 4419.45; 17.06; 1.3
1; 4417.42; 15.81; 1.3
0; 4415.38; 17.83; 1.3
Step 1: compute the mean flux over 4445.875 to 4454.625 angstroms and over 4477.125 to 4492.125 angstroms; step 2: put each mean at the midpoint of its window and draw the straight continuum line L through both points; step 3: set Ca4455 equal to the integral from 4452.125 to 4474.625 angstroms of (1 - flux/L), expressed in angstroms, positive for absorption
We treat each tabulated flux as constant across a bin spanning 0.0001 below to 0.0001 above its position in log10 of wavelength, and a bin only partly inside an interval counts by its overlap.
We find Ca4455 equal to 1.54 angstroms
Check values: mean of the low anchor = 16.9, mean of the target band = 15.9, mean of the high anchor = 17.2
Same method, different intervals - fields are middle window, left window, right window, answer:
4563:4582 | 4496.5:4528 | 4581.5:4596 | -0.5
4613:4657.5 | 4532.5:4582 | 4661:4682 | -3.5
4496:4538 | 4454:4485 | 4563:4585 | -1.7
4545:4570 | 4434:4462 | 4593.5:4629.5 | 0.9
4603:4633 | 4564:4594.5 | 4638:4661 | -2.1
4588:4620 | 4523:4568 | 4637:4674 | -1.5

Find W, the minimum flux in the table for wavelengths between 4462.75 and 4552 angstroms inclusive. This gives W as 14.77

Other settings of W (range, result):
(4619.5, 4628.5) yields 18.46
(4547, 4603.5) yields 15.18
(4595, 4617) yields 16.56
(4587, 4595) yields 16.67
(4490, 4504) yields 15.62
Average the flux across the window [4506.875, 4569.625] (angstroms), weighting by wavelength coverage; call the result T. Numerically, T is 17.5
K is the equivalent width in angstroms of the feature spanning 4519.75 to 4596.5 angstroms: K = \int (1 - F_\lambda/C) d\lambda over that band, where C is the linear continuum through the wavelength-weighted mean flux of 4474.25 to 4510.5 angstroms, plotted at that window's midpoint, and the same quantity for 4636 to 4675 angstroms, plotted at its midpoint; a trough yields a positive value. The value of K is 0.8 angstroms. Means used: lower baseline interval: 17.8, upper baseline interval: 18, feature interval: 17.7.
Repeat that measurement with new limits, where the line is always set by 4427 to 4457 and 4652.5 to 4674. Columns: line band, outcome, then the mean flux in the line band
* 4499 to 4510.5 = -1.7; 19.1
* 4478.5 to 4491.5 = -0.4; 17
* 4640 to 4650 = -0.3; 18.2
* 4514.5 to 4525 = -0.6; 17.6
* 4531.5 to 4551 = -0.6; 17.4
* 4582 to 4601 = -0.6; 17.8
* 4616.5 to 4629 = -2.1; 20.4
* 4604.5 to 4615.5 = -0.9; 18.7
